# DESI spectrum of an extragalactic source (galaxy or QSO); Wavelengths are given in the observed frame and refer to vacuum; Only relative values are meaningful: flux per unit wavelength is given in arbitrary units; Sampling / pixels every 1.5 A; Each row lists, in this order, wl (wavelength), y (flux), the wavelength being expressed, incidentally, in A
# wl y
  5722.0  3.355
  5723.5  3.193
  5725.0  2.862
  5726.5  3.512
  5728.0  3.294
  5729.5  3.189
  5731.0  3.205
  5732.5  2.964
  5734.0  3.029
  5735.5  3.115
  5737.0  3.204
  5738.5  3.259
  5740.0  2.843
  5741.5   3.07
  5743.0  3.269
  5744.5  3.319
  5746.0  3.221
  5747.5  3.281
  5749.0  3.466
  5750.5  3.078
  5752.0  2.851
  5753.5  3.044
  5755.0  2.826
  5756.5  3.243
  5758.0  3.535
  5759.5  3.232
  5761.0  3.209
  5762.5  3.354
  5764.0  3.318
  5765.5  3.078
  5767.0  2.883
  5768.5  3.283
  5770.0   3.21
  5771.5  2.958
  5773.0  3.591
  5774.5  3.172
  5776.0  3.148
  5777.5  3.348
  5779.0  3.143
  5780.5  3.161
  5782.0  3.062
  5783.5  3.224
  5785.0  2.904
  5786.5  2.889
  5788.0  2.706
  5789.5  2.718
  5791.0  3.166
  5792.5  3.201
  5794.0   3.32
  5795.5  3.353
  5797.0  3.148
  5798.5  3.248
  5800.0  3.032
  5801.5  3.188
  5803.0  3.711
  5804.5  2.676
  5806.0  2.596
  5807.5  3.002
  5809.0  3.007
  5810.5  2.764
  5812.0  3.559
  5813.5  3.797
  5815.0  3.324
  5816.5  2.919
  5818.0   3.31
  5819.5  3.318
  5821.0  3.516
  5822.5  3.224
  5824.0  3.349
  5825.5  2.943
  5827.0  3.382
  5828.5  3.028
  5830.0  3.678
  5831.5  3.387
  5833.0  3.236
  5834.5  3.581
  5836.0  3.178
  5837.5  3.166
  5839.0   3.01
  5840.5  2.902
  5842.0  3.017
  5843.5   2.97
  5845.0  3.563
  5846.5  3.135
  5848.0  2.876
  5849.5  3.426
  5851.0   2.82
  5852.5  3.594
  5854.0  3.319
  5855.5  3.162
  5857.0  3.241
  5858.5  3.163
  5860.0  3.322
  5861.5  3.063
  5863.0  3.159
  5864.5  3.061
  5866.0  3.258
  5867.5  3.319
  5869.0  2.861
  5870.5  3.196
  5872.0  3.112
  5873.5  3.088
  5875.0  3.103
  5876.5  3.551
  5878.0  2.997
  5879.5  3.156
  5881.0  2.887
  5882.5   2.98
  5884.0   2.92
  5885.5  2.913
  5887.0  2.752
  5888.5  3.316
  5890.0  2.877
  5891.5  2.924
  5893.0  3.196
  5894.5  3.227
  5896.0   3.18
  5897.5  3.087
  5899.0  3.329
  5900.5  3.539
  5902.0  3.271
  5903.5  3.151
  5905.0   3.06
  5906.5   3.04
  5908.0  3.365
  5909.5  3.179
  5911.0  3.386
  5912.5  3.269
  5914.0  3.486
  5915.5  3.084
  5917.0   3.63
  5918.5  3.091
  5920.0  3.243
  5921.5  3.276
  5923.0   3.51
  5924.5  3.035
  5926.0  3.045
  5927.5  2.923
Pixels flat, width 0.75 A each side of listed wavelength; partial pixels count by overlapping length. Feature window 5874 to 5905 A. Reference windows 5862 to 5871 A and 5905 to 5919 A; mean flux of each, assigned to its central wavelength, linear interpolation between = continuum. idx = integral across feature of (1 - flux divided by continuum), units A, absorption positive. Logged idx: 0.9 A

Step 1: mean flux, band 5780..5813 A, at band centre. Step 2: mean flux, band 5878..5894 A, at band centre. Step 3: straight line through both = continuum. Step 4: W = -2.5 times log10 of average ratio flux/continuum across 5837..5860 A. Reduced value -0.05 mag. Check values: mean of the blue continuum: 3.08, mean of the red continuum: 3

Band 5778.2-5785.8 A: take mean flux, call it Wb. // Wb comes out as 3.1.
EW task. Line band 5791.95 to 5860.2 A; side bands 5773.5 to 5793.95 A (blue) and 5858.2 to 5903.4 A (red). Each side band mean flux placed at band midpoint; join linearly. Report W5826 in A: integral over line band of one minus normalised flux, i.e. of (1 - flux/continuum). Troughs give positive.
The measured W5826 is -2.4 A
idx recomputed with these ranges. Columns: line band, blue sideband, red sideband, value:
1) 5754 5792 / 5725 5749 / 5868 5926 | 0.5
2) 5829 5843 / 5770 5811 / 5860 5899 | -0.6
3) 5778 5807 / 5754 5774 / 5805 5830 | 1.1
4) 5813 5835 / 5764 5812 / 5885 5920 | -1.4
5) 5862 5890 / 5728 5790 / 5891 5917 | 1.2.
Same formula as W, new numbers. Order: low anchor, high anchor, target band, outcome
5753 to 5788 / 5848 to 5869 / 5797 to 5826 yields 0.00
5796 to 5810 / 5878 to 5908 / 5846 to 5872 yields -0.03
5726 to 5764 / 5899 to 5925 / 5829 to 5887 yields 0.03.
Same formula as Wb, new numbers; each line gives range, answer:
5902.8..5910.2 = 3.16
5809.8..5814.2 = 3.38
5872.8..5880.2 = 3.18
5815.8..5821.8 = 3.27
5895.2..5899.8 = 3.2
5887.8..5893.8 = 3.08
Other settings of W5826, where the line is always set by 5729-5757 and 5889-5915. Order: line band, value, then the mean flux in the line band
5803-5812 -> 0.61 A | 2.95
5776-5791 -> 0.56 A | 3.03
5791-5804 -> -0.42 A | 3.26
